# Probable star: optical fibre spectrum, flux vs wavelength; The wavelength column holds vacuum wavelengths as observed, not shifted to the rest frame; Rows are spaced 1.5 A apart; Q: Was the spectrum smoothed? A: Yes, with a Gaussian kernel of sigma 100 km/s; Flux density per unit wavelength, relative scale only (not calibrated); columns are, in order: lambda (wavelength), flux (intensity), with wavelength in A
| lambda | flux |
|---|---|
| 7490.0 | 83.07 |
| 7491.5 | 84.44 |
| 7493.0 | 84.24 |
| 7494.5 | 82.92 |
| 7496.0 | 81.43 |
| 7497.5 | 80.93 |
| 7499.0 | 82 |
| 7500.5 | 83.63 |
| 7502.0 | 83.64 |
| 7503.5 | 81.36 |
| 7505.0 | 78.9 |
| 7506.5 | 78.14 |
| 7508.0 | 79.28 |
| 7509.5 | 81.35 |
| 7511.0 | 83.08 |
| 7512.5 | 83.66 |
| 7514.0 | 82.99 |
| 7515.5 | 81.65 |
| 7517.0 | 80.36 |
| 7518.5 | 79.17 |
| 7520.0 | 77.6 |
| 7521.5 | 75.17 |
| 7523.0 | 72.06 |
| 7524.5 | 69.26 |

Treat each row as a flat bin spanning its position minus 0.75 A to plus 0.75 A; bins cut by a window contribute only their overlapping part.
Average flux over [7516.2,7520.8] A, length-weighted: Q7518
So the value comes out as 79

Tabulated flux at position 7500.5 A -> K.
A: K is 83.63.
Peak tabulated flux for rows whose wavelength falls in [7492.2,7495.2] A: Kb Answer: 84.24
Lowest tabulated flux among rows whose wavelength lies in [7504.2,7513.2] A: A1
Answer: 78.14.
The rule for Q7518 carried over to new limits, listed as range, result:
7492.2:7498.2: 82.4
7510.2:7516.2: 82.8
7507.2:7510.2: 80.3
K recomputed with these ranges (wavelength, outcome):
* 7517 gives 80.36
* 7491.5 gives 84.44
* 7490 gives 83.07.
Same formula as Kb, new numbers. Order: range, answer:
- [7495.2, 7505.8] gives 83.64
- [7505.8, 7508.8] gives 79.28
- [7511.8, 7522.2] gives 83.66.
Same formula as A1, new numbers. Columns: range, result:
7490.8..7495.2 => 82.92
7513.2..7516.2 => 81.65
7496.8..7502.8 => 80.93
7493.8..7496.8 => 81.43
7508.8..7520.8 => 77.6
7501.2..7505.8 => 78.9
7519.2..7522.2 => 75.17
